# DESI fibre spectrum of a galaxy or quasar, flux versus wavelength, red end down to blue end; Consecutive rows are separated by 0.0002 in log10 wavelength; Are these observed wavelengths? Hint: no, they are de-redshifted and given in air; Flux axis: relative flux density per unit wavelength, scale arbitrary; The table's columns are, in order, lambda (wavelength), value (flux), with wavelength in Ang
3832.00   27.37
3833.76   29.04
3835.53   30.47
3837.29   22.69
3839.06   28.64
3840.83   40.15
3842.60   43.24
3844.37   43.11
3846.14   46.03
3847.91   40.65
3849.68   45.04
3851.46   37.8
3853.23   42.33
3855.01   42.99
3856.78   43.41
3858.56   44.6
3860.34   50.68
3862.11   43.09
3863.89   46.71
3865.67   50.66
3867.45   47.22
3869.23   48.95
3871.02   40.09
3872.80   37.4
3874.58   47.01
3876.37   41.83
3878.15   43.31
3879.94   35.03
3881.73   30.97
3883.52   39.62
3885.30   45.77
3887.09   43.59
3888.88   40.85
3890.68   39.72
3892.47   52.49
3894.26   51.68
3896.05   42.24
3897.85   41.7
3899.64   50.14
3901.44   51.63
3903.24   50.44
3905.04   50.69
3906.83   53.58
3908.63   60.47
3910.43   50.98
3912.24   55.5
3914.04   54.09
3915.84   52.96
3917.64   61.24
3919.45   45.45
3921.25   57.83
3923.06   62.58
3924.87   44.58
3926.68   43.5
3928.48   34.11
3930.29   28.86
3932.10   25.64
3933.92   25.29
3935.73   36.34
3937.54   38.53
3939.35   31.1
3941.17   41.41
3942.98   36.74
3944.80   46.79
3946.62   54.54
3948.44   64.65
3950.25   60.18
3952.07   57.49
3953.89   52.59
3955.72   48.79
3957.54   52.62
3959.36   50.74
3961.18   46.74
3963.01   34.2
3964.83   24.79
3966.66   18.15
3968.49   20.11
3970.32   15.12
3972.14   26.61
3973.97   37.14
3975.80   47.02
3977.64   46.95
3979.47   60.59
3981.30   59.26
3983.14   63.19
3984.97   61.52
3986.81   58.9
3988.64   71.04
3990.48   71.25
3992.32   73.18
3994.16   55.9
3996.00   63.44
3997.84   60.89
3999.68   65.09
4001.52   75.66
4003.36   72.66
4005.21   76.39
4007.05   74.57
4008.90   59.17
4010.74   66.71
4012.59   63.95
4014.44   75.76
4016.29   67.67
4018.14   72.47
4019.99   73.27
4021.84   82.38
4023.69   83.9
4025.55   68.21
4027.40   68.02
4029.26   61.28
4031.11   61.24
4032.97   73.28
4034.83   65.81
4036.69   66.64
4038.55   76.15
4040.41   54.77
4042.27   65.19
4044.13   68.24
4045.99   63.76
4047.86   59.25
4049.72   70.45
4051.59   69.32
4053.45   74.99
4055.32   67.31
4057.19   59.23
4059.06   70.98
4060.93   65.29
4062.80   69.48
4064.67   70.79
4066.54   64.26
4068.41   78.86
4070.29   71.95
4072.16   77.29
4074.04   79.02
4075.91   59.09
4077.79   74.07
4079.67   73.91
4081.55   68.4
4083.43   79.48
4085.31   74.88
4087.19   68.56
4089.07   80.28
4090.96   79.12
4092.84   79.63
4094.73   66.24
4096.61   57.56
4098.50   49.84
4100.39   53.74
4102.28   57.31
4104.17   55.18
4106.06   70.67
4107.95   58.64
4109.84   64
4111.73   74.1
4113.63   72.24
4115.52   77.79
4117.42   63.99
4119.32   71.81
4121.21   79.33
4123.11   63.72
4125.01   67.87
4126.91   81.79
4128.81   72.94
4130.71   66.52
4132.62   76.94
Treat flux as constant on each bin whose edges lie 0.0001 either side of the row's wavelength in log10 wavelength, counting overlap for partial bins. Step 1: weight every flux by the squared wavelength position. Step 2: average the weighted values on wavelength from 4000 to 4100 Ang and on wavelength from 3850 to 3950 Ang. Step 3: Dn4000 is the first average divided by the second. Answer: 1.66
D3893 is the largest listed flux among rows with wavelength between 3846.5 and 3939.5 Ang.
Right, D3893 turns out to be 62.58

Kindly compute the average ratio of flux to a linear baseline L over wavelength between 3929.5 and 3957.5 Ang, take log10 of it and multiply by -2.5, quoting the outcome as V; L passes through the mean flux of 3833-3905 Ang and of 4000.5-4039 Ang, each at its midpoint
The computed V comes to 0.28 mag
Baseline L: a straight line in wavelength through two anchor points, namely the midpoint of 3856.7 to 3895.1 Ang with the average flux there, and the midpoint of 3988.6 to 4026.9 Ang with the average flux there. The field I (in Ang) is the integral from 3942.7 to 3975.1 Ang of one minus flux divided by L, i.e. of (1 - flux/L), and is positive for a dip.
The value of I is 9.85 Ang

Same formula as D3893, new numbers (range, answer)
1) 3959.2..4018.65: 76.39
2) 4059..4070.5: 78.86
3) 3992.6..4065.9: 83.9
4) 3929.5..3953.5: 64.65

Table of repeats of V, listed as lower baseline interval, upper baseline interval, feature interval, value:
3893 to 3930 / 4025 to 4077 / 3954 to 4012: 0.12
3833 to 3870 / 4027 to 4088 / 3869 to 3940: 0.08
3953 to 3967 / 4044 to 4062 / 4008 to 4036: -0.19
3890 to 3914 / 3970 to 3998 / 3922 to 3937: 0.34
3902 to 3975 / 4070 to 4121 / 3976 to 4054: -0.19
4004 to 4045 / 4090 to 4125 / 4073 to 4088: -0.08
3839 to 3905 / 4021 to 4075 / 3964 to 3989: 0.35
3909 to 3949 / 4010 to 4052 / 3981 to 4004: -0.10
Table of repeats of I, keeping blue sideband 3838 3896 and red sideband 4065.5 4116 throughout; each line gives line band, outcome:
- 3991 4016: -3.9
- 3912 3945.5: 4.6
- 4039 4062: -0.6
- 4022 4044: -2.1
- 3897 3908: -0.7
